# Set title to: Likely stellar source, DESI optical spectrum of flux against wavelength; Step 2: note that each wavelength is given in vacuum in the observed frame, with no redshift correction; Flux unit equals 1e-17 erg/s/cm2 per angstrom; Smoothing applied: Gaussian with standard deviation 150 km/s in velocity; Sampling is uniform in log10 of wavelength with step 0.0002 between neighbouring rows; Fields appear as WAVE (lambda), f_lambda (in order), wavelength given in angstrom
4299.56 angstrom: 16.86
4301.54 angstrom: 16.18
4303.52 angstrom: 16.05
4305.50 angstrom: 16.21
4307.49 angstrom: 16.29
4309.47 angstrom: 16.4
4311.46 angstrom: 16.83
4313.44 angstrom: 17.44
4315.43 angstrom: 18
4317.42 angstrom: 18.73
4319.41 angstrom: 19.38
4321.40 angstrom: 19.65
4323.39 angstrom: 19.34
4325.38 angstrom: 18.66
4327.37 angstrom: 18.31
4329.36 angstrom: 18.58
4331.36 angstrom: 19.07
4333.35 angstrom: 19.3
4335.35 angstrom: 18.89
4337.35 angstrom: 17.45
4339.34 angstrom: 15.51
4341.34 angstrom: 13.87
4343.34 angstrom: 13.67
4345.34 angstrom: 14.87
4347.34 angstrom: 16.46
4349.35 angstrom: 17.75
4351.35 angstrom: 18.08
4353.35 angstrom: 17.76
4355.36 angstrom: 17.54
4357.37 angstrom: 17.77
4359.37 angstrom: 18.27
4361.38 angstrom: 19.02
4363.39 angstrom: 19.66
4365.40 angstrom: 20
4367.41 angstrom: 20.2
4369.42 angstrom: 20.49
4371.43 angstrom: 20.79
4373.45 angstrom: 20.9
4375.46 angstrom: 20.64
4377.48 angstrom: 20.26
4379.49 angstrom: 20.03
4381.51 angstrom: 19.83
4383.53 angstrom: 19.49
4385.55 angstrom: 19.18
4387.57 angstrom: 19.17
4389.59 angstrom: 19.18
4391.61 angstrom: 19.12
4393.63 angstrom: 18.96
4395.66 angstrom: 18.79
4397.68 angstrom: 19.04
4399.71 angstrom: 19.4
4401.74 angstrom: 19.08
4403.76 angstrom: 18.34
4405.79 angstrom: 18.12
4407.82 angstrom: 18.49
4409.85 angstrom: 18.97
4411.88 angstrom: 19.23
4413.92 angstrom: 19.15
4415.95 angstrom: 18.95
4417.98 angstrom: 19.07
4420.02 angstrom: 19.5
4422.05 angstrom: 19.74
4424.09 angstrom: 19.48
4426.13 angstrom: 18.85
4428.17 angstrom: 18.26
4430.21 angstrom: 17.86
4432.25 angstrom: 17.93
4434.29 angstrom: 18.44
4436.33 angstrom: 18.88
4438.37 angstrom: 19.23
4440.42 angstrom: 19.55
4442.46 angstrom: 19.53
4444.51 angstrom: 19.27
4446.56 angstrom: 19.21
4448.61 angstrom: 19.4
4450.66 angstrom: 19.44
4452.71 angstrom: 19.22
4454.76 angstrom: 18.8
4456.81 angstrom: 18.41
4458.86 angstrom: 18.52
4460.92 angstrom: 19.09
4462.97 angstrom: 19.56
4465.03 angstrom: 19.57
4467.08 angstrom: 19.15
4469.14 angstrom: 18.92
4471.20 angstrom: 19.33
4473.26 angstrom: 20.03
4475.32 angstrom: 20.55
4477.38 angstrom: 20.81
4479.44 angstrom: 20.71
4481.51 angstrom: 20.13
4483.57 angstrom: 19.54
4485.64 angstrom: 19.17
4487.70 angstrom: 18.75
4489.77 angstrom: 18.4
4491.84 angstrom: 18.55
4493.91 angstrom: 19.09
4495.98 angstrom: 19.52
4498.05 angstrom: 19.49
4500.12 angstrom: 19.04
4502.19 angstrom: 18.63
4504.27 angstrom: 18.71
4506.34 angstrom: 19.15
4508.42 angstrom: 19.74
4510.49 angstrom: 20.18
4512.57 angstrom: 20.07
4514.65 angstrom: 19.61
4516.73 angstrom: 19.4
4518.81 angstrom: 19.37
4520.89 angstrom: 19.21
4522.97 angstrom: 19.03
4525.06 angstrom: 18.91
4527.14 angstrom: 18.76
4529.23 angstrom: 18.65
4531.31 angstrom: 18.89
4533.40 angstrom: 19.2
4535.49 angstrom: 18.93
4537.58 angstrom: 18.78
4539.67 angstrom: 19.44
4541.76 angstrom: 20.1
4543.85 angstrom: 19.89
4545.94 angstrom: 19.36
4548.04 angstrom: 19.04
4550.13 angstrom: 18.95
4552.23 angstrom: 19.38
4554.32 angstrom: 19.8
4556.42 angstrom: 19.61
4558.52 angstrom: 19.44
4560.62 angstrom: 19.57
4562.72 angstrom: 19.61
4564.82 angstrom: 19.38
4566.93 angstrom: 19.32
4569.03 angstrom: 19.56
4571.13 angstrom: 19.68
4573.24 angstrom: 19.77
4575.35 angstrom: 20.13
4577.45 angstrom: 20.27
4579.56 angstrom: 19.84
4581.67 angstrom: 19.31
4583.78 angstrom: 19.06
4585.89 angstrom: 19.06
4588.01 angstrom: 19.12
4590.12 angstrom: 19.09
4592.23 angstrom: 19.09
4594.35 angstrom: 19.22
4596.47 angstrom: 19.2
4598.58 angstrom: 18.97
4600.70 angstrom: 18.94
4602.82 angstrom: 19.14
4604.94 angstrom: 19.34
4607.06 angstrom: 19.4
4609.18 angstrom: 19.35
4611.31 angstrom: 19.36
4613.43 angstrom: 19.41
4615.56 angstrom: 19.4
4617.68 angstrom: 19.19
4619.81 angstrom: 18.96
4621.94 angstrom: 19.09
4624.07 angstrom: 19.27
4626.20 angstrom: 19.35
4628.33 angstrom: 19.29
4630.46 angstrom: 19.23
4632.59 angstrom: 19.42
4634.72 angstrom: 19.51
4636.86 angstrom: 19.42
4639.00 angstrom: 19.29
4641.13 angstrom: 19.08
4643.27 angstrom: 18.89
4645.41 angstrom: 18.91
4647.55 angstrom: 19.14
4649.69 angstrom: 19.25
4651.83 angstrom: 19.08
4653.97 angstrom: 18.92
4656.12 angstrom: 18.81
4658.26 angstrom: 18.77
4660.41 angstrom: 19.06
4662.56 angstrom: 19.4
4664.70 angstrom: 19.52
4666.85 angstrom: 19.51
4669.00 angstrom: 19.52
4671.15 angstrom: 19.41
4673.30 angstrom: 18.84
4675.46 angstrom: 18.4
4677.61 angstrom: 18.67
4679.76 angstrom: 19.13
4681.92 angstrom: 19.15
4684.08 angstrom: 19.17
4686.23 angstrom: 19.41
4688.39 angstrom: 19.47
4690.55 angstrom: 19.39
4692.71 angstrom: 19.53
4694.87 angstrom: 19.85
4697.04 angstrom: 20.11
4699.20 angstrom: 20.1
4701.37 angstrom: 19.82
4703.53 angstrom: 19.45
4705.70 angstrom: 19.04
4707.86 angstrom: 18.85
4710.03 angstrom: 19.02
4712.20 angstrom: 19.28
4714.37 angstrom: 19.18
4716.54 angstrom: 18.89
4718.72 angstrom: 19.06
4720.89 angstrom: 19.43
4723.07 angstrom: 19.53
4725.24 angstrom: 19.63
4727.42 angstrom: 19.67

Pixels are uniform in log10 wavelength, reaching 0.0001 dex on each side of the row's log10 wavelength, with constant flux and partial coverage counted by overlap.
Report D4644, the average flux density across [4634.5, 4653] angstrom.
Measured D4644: 19.2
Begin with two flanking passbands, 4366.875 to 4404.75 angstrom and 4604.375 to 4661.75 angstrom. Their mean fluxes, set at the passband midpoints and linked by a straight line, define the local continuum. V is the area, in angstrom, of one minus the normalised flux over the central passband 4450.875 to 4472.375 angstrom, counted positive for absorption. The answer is 0.5 angstrom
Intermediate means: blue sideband 19.6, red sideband 19.2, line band 19.1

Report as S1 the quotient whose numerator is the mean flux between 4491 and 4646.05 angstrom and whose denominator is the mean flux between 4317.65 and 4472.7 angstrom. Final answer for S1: 1.03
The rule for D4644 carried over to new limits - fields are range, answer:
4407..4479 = 19.2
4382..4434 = 18.9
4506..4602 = 19.4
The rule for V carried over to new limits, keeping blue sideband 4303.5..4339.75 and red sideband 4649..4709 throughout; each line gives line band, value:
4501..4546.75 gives -1.36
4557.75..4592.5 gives -1.10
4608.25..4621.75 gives -0.16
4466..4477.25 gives -0.71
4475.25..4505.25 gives -1.25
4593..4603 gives -0.06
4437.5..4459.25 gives -0.84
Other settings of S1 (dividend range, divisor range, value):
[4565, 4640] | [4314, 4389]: 1.04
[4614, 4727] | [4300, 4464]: 1.04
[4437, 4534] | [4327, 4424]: 1.03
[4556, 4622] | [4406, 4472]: 1.02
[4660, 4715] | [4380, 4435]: 1.02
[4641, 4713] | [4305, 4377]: 1.06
